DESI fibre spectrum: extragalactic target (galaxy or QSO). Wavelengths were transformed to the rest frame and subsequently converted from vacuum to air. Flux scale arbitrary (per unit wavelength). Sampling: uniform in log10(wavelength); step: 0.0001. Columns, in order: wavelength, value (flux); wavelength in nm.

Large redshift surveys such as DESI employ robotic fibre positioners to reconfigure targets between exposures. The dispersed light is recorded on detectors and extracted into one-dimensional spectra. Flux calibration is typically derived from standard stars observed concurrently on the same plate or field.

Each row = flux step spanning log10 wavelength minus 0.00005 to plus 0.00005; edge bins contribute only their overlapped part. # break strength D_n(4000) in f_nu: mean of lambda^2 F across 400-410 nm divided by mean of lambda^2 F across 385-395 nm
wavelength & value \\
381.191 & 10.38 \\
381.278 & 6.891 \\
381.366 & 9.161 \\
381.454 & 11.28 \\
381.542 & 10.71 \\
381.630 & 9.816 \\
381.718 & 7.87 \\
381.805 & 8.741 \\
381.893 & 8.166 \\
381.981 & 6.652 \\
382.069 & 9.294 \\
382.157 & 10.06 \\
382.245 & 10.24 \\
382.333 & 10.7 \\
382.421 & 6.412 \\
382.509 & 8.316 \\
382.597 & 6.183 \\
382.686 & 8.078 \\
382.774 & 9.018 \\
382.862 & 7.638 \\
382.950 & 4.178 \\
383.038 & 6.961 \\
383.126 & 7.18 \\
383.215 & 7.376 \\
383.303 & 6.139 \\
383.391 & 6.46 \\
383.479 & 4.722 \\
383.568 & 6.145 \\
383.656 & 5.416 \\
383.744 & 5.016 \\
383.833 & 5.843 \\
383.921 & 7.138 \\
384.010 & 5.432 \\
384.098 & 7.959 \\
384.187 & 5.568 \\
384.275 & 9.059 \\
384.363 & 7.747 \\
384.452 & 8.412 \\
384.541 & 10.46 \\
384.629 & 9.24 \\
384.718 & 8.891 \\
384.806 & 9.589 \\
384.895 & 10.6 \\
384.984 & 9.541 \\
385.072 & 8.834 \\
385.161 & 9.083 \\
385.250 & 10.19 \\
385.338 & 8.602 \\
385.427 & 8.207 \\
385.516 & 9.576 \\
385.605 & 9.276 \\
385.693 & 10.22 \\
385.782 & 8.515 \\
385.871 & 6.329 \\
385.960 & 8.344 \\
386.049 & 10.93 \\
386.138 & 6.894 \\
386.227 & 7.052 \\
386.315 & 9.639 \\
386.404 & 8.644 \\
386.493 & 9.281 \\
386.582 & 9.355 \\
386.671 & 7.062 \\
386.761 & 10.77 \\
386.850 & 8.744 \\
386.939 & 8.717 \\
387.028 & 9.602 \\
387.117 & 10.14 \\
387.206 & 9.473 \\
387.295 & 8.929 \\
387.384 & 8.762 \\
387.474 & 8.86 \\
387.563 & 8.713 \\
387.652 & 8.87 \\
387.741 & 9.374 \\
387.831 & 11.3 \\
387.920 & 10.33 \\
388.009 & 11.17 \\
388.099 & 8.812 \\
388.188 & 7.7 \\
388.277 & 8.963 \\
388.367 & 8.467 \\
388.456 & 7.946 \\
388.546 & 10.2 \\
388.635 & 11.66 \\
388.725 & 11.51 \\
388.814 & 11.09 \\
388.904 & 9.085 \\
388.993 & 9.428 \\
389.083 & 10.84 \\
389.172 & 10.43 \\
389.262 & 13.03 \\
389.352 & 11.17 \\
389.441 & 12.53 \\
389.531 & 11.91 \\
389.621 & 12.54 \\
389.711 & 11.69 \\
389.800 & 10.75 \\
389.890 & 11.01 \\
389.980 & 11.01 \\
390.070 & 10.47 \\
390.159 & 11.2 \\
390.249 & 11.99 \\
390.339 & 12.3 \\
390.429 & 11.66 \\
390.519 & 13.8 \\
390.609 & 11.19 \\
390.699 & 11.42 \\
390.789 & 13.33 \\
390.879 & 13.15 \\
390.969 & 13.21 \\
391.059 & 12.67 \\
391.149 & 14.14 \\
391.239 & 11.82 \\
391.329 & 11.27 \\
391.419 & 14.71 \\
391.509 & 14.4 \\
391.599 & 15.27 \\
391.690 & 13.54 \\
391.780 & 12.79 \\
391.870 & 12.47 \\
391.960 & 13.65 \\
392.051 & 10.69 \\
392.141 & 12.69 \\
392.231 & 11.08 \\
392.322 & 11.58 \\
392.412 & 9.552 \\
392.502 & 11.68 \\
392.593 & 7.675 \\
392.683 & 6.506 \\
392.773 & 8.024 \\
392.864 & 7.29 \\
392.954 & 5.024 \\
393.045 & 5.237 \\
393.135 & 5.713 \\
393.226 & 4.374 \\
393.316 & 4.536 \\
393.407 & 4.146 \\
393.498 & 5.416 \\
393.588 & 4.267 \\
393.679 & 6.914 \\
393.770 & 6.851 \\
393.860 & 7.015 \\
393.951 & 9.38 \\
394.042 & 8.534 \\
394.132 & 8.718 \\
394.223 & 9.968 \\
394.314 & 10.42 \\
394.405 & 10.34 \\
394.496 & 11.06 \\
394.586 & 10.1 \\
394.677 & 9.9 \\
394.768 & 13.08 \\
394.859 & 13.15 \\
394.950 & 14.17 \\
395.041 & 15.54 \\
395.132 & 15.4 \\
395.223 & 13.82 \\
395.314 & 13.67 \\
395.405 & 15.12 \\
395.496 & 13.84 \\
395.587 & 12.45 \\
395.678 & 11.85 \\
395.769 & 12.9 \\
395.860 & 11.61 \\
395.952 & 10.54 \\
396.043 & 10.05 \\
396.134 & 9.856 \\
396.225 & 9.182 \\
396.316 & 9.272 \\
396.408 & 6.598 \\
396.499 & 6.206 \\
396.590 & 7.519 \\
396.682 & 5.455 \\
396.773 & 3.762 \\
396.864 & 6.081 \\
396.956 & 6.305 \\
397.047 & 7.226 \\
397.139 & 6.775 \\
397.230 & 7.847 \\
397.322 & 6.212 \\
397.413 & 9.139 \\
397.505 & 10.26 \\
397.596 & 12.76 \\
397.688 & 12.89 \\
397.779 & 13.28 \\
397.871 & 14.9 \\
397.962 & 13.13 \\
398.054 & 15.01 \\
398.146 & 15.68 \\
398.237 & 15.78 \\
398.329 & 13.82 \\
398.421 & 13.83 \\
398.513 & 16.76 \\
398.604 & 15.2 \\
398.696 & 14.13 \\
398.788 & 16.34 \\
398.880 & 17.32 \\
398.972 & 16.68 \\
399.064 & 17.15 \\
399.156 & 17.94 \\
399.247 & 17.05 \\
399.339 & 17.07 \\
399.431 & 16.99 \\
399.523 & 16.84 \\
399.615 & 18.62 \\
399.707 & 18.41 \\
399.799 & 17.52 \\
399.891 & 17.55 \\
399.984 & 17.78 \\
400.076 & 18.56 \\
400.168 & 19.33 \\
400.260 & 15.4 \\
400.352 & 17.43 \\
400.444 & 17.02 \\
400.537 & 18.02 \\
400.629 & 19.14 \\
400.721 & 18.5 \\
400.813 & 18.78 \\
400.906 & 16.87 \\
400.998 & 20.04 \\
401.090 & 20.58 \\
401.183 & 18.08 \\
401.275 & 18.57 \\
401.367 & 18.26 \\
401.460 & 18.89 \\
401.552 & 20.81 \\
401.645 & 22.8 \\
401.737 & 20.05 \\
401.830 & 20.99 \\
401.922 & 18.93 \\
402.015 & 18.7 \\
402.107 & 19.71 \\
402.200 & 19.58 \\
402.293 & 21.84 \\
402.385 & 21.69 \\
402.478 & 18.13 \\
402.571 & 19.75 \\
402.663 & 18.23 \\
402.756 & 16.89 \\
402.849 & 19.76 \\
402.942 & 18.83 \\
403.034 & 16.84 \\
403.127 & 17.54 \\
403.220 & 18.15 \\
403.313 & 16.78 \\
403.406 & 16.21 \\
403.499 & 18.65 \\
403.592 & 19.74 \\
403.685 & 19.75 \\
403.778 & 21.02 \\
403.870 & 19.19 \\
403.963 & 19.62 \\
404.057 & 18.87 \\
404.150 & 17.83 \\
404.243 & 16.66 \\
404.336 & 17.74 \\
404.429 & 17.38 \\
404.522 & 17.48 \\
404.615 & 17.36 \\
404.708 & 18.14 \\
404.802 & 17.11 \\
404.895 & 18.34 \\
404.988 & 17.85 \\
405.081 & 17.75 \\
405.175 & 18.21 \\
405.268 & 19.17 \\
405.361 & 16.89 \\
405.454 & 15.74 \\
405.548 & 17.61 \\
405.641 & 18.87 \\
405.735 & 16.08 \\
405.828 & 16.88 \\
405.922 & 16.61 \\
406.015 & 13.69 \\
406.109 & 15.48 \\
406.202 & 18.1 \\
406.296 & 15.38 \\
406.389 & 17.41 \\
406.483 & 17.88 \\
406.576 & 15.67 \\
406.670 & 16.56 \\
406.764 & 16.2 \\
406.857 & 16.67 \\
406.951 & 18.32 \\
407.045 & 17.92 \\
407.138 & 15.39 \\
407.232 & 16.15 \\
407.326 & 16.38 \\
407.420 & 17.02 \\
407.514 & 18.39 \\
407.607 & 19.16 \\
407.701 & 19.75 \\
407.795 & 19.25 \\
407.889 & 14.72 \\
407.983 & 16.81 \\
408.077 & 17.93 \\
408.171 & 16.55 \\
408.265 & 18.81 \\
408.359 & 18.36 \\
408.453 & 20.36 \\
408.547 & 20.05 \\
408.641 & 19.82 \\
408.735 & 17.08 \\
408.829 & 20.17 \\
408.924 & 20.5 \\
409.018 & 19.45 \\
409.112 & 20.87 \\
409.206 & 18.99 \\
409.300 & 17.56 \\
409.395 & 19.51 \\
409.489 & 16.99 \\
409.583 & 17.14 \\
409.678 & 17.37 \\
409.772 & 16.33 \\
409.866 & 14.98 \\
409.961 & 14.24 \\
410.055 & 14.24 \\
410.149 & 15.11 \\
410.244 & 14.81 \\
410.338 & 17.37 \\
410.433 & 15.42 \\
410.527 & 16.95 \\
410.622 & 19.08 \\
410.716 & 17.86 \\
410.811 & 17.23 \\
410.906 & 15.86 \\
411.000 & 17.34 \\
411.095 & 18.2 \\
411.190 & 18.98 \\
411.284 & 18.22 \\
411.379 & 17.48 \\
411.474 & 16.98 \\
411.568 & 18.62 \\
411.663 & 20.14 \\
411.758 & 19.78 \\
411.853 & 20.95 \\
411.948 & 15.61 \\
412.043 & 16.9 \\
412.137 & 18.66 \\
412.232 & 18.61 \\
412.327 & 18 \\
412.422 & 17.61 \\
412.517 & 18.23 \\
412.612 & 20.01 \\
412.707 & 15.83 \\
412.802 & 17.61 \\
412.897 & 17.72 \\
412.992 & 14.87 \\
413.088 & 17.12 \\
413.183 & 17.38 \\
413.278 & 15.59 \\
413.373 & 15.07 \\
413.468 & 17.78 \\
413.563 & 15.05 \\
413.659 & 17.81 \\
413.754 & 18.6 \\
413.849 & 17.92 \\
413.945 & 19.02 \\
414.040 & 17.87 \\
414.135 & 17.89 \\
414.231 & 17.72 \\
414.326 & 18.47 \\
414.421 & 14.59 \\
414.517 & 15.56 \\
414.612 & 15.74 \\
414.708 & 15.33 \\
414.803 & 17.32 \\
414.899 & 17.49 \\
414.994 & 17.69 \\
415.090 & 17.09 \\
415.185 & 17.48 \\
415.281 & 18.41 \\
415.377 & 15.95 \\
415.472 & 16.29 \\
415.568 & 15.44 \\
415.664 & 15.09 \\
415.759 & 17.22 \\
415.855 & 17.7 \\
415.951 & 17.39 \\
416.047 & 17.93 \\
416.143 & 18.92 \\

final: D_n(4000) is 2.0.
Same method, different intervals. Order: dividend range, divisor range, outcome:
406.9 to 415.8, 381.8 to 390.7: 2.17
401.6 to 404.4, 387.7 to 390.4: 1.91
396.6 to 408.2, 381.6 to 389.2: 2.12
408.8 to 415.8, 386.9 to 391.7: 1.76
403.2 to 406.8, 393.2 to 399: 1.71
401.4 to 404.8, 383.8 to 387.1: 2.38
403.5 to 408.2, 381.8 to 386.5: 2.43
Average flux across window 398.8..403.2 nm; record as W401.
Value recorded 18.5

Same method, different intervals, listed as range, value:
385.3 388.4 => 9.02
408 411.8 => 17.8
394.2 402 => 14.2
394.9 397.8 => 10.2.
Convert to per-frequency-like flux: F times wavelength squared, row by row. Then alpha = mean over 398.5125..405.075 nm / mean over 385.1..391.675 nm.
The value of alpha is 1.9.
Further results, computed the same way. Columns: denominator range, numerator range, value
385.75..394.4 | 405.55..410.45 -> 1.91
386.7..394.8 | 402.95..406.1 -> 1.88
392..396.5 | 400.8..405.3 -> 2.02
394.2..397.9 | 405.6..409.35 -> 1.79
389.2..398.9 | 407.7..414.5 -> 1.76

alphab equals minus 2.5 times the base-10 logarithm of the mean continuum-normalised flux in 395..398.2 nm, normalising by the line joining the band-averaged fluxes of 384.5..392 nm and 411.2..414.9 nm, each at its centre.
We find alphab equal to 0.20 mag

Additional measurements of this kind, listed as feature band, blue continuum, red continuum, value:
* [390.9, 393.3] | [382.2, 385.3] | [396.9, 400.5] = 0.09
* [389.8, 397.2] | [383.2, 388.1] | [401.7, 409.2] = 0.18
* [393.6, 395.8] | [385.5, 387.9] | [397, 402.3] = 0.21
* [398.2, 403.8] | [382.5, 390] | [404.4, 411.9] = -0.23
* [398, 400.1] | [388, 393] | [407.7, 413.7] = -0.19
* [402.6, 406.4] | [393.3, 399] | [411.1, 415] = -0.25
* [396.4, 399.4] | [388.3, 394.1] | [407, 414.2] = 0.07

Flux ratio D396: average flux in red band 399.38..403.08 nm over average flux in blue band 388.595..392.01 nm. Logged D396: 1.55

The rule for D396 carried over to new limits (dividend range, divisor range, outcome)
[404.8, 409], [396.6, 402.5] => 1.11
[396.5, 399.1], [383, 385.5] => 1.52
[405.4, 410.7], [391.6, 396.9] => 1.79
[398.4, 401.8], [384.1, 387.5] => 2.01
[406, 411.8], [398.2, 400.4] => 1.04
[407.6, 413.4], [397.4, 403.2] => 1.02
